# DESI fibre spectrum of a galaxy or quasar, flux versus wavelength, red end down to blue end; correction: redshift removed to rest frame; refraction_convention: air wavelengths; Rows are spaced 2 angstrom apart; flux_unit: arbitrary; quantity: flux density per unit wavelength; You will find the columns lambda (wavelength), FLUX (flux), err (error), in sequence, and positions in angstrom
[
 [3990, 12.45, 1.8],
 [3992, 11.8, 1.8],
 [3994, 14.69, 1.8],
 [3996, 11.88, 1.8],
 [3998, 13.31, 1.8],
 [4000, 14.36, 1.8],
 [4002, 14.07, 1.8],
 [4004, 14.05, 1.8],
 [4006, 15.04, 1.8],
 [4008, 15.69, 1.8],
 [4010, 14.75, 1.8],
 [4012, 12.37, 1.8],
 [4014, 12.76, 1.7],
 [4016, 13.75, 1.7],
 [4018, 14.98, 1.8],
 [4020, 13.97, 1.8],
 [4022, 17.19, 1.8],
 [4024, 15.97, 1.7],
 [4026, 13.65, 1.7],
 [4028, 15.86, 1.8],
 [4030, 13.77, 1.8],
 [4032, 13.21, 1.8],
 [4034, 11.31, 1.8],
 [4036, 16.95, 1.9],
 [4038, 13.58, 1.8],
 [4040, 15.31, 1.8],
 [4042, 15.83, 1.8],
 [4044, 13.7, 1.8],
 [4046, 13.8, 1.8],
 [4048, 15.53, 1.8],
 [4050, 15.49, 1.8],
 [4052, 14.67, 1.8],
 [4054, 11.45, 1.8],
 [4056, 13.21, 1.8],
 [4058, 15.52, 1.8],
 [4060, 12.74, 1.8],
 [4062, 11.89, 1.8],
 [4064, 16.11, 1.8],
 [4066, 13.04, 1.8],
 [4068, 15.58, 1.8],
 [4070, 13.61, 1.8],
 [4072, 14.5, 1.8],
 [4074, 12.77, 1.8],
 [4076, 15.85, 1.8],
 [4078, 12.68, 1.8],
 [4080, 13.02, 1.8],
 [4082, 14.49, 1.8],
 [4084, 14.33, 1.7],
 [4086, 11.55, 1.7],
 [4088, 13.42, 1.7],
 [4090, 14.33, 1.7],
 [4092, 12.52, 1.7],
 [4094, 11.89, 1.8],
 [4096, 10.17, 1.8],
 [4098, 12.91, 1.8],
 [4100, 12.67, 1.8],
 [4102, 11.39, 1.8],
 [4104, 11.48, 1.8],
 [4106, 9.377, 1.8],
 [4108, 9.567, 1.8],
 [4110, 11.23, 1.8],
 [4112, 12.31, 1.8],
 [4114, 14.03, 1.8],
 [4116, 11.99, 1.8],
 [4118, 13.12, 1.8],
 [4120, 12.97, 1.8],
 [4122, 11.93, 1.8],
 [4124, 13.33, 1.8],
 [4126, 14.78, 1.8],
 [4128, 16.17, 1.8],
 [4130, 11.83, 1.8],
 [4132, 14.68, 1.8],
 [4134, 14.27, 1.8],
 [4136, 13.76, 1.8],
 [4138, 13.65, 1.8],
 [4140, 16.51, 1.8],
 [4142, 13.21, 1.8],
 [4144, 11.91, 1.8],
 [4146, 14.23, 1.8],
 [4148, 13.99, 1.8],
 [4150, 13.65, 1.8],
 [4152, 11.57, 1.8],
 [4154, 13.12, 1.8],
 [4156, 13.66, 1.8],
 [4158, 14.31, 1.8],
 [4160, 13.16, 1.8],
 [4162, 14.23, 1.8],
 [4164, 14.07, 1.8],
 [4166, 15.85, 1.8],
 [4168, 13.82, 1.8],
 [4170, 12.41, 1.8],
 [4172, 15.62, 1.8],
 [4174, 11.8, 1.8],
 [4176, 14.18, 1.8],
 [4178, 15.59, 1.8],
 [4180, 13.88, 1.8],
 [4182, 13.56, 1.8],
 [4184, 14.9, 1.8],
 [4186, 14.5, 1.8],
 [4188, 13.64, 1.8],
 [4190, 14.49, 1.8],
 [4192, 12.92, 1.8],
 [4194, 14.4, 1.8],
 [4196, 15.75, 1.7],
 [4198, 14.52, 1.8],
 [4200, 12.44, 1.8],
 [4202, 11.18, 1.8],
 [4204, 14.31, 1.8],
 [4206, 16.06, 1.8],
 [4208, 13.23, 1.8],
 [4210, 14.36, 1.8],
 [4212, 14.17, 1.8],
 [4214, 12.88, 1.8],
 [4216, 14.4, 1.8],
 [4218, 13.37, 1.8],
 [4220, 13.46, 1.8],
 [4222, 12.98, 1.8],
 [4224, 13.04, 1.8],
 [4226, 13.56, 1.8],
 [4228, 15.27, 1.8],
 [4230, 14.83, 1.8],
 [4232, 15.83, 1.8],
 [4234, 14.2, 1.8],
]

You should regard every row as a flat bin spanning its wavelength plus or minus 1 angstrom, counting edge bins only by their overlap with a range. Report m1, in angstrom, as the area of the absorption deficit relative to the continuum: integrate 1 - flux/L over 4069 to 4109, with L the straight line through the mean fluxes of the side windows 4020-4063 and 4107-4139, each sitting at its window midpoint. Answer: 2.9 angstrom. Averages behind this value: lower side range 14.3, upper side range 13.1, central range 12.6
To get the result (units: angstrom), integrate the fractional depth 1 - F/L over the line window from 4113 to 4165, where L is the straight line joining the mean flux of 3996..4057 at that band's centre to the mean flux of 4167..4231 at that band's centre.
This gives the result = 1.6 angstrom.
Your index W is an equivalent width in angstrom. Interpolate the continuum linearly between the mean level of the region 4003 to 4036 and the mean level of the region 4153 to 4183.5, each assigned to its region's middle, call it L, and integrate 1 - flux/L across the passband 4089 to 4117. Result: 4.53 angstrom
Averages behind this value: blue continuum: 14.4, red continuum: 14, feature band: 11.8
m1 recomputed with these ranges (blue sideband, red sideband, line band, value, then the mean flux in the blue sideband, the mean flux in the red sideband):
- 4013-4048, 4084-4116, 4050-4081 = -1.4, 14.5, 12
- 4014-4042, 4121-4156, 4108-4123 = 1.7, 14.6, 13.7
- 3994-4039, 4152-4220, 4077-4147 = 5.7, 14.2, 13.9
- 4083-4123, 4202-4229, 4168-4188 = -1.1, 12.2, 13.8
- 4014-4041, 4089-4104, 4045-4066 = -0.6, 14.5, 12.2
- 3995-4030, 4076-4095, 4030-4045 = -0.3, 14.3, 13.3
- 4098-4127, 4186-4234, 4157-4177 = -1.2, 12.2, 14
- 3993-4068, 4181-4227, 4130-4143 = -0.2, 14.2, 13.8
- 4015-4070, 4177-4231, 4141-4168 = 0.9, 14.4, 14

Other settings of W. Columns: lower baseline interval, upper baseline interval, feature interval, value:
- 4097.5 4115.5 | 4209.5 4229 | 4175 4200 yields -2.2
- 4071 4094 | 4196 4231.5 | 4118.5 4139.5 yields -0.2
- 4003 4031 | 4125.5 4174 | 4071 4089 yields 0.8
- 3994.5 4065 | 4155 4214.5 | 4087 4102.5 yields 1.9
